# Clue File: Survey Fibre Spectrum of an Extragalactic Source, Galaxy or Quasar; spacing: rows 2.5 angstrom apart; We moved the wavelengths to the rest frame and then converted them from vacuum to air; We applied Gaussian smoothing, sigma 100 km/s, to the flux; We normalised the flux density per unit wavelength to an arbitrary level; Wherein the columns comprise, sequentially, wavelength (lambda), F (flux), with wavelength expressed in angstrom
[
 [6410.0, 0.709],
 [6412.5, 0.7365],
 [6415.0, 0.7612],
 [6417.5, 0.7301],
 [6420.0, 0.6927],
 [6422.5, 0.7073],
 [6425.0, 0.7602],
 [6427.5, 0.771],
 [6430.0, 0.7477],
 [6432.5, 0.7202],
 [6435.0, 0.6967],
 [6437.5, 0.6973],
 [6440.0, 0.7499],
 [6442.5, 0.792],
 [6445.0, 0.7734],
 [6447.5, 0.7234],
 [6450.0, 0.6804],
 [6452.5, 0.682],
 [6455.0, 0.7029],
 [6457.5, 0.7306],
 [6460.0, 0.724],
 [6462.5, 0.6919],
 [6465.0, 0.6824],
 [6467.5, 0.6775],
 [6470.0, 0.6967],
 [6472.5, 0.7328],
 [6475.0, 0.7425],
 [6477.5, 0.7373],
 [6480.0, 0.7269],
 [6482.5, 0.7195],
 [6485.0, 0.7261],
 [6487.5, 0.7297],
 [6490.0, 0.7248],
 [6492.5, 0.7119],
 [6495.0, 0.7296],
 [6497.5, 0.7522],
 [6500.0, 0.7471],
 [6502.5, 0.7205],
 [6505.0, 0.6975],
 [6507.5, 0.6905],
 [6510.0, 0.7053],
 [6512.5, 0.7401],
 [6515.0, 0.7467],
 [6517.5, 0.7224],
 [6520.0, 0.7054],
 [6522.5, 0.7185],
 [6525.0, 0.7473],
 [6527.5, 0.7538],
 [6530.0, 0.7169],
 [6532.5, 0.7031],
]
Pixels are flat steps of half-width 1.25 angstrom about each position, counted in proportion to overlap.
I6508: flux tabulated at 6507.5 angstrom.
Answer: 0.6905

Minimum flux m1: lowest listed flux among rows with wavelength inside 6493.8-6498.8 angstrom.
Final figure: 0.7296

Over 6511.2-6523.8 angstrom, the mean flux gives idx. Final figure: 0.727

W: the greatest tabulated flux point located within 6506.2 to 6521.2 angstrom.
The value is 0.7467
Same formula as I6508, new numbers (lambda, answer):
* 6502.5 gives 0.7205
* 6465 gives 0.6824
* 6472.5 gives 0.7328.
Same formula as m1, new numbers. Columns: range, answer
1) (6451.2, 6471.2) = 0.6775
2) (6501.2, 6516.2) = 0.6905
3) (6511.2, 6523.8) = 0.7054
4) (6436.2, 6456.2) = 0.6804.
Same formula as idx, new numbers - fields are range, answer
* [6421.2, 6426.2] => 0.733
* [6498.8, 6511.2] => 0.712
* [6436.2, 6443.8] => 0.746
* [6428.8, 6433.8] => 0.733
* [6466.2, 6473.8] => 0.702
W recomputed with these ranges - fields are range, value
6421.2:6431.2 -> 0.771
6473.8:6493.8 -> 0.7425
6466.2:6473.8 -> 0.7328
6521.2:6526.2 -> 0.7473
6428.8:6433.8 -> 0.7477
